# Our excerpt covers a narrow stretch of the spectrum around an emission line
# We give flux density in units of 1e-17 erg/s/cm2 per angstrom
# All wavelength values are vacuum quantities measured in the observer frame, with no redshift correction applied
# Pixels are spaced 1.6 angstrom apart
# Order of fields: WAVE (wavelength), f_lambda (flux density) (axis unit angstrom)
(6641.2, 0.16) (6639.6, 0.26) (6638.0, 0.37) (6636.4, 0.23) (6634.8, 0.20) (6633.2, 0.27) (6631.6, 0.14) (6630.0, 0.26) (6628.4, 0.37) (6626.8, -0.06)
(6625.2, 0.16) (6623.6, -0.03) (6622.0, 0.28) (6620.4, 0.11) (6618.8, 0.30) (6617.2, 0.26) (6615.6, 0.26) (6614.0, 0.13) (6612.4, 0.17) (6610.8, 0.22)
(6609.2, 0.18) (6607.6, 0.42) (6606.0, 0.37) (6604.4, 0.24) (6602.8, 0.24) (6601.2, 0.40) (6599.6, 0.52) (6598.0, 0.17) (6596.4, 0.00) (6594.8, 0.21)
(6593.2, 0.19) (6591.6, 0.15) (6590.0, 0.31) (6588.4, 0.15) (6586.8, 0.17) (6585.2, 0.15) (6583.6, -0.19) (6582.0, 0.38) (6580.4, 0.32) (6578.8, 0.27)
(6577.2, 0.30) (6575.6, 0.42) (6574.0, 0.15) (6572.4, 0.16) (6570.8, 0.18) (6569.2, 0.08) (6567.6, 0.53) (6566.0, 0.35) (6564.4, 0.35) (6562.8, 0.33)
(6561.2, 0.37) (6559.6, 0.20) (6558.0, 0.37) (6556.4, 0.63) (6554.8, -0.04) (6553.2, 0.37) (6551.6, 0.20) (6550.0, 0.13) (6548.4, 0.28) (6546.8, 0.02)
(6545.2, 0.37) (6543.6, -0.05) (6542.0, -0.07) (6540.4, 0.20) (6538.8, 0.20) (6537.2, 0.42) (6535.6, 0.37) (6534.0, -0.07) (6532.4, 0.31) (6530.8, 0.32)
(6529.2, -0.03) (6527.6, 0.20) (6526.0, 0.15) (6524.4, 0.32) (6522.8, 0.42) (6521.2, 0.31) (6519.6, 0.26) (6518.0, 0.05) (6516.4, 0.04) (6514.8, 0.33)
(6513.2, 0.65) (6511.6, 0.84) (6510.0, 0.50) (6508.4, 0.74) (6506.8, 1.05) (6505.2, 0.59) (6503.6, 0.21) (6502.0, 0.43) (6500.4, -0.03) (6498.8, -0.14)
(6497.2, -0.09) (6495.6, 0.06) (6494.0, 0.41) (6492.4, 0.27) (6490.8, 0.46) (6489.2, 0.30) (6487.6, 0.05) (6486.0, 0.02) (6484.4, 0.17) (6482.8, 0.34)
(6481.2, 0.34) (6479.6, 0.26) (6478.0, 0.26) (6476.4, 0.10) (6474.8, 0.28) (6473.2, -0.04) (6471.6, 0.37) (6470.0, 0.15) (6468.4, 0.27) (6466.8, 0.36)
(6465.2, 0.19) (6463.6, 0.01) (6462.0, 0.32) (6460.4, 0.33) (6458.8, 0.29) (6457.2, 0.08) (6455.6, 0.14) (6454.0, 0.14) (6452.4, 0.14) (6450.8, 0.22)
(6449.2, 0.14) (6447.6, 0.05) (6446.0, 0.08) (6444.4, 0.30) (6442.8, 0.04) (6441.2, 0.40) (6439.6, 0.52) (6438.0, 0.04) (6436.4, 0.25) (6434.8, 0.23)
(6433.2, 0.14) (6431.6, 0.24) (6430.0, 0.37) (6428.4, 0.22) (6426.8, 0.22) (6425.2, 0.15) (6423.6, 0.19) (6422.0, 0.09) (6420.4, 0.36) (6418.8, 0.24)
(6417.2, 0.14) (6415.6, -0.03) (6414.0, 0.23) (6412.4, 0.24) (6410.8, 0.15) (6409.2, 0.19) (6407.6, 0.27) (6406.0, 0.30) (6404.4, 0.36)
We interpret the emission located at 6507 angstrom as [O II]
